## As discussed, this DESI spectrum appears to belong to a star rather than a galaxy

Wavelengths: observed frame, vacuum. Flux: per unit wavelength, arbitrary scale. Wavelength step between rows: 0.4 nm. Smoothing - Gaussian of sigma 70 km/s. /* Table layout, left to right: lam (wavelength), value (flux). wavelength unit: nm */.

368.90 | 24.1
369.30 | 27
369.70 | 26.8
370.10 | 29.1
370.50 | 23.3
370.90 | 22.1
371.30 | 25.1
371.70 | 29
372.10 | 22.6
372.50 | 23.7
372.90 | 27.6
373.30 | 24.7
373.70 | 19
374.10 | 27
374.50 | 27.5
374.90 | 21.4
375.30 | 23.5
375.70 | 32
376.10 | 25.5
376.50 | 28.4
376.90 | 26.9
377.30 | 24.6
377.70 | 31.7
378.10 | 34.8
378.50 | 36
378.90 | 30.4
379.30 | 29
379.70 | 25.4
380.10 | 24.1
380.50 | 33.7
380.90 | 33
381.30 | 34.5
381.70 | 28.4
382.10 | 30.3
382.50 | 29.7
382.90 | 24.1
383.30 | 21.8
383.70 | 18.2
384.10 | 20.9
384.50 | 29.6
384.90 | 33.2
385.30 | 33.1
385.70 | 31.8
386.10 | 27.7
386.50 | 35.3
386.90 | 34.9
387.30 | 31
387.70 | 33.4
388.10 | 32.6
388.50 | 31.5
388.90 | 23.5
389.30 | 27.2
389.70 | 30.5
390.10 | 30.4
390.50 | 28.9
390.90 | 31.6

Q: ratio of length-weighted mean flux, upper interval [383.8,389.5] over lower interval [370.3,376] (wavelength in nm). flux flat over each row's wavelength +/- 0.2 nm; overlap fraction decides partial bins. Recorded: 1.21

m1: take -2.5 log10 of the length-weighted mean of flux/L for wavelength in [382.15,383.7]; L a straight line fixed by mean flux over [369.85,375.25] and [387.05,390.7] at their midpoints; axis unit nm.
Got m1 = 0.13 mag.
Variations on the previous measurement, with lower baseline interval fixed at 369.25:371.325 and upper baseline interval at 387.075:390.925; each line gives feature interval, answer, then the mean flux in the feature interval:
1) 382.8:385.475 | 0.121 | 25.8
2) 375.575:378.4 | -0.083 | 29.3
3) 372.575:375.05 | 0.077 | 24.6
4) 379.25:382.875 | -0.054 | 29.5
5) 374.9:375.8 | 0.036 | 25.9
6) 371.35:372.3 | 0.007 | 25.7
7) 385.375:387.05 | -0.107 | 32.4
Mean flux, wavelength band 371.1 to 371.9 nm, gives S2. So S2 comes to 27.1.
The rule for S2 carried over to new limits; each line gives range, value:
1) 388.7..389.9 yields 27.1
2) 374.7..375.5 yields 22.5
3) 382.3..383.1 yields 26.9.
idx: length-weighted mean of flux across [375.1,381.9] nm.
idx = 29.5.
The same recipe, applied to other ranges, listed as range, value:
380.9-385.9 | 28.2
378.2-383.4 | 29.5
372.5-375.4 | 24.4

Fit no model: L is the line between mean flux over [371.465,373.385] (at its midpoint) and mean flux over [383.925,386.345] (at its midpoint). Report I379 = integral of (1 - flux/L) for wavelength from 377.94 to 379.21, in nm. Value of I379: -0.267 nm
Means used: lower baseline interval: 25.6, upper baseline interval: 29.6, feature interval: 33.3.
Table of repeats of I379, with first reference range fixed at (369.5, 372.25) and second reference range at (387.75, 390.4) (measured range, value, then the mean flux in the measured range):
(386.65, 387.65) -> -0.14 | 33.1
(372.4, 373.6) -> 0.05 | 24.9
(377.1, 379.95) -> -0.31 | 30.2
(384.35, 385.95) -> -0.18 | 31.9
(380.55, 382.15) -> -0.23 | 31.9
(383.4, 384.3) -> 0.27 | 19.8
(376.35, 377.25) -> -0.01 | 27.1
